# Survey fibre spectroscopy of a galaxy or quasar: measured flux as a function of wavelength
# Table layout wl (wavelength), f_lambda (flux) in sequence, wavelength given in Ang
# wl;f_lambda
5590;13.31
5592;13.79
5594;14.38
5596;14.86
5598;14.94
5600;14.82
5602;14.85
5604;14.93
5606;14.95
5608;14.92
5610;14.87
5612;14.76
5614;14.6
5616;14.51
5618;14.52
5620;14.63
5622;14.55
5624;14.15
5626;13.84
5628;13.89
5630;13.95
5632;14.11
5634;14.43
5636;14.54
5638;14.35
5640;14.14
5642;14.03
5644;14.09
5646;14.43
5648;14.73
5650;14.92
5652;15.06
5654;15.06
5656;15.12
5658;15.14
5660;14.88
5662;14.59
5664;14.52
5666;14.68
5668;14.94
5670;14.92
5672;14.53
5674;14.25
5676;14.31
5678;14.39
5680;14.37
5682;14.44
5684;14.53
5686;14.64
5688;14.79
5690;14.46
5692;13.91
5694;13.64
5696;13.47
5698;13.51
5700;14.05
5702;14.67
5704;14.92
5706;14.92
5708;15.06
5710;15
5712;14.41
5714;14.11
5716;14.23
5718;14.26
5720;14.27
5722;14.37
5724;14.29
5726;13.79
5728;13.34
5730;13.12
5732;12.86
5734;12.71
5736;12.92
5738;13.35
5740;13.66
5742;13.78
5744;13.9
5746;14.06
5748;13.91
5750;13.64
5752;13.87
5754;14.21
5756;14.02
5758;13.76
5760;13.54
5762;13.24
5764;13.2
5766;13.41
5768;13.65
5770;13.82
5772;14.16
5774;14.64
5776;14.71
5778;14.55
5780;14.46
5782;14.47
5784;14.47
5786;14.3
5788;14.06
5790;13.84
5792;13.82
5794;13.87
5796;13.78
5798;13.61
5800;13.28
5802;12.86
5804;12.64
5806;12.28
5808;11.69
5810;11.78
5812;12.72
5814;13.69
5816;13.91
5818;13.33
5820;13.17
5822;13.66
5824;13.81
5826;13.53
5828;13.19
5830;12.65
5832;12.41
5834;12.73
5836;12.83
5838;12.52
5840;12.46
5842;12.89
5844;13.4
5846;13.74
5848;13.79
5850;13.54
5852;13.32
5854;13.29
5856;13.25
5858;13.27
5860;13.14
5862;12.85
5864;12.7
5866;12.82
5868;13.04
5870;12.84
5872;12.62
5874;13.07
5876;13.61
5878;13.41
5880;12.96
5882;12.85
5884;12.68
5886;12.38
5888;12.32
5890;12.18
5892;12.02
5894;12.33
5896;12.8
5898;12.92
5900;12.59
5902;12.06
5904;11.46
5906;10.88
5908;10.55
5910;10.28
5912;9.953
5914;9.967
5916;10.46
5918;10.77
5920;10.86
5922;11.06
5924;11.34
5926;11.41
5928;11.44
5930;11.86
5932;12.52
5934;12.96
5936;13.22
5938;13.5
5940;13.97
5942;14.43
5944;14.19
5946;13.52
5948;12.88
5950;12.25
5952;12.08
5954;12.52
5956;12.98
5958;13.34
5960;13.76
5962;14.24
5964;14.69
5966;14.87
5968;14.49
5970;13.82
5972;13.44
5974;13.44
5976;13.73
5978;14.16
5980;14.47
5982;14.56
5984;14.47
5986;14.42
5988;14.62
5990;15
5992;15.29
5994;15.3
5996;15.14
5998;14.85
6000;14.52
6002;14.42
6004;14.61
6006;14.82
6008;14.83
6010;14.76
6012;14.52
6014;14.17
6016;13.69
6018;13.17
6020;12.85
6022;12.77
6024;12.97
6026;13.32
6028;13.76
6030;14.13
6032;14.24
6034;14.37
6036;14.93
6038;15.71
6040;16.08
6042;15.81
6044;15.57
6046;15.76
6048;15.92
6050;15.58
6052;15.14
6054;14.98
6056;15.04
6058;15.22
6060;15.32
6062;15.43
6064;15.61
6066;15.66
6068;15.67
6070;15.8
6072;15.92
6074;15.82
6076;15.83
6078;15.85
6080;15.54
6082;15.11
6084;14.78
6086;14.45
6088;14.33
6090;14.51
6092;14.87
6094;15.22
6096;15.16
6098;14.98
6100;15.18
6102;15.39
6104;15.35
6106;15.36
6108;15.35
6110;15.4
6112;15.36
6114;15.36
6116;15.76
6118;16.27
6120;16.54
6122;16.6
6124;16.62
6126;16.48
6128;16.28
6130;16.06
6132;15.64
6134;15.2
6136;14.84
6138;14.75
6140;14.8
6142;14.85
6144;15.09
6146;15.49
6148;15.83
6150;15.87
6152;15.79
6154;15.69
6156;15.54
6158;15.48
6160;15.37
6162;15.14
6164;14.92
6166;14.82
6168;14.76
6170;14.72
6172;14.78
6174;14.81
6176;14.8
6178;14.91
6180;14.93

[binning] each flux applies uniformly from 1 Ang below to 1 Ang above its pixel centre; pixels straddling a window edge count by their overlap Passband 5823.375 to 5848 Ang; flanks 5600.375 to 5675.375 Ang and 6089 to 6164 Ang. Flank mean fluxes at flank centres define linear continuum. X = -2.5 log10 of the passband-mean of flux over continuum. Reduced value 0.15 mag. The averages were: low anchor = 14.6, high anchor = 15.5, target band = 13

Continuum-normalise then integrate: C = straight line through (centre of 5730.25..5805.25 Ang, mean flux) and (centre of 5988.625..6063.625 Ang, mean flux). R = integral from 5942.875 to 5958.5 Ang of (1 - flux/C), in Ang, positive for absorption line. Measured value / 1.58 Ang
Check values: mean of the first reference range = 13.7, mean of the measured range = 13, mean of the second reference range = 14.7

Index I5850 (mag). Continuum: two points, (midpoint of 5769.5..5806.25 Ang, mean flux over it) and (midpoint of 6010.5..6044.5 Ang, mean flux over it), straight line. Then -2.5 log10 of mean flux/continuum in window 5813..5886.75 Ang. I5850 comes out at 0.07 mag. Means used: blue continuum 13.9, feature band 13.1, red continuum 14.2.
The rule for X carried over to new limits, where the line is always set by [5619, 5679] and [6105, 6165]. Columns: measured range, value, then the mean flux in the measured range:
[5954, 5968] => 0.10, 13.9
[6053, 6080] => -0.01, 15.5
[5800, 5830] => 0.15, 13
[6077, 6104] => 0.03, 15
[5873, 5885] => 0.15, 13.1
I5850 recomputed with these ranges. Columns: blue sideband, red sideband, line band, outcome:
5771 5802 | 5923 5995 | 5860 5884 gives 0.070 mag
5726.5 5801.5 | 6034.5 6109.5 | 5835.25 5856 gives 0.080 mag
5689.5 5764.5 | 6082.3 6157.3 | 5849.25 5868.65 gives 0.103 mag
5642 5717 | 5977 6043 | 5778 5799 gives 0.031 mag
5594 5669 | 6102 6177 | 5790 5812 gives 0.148 mag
